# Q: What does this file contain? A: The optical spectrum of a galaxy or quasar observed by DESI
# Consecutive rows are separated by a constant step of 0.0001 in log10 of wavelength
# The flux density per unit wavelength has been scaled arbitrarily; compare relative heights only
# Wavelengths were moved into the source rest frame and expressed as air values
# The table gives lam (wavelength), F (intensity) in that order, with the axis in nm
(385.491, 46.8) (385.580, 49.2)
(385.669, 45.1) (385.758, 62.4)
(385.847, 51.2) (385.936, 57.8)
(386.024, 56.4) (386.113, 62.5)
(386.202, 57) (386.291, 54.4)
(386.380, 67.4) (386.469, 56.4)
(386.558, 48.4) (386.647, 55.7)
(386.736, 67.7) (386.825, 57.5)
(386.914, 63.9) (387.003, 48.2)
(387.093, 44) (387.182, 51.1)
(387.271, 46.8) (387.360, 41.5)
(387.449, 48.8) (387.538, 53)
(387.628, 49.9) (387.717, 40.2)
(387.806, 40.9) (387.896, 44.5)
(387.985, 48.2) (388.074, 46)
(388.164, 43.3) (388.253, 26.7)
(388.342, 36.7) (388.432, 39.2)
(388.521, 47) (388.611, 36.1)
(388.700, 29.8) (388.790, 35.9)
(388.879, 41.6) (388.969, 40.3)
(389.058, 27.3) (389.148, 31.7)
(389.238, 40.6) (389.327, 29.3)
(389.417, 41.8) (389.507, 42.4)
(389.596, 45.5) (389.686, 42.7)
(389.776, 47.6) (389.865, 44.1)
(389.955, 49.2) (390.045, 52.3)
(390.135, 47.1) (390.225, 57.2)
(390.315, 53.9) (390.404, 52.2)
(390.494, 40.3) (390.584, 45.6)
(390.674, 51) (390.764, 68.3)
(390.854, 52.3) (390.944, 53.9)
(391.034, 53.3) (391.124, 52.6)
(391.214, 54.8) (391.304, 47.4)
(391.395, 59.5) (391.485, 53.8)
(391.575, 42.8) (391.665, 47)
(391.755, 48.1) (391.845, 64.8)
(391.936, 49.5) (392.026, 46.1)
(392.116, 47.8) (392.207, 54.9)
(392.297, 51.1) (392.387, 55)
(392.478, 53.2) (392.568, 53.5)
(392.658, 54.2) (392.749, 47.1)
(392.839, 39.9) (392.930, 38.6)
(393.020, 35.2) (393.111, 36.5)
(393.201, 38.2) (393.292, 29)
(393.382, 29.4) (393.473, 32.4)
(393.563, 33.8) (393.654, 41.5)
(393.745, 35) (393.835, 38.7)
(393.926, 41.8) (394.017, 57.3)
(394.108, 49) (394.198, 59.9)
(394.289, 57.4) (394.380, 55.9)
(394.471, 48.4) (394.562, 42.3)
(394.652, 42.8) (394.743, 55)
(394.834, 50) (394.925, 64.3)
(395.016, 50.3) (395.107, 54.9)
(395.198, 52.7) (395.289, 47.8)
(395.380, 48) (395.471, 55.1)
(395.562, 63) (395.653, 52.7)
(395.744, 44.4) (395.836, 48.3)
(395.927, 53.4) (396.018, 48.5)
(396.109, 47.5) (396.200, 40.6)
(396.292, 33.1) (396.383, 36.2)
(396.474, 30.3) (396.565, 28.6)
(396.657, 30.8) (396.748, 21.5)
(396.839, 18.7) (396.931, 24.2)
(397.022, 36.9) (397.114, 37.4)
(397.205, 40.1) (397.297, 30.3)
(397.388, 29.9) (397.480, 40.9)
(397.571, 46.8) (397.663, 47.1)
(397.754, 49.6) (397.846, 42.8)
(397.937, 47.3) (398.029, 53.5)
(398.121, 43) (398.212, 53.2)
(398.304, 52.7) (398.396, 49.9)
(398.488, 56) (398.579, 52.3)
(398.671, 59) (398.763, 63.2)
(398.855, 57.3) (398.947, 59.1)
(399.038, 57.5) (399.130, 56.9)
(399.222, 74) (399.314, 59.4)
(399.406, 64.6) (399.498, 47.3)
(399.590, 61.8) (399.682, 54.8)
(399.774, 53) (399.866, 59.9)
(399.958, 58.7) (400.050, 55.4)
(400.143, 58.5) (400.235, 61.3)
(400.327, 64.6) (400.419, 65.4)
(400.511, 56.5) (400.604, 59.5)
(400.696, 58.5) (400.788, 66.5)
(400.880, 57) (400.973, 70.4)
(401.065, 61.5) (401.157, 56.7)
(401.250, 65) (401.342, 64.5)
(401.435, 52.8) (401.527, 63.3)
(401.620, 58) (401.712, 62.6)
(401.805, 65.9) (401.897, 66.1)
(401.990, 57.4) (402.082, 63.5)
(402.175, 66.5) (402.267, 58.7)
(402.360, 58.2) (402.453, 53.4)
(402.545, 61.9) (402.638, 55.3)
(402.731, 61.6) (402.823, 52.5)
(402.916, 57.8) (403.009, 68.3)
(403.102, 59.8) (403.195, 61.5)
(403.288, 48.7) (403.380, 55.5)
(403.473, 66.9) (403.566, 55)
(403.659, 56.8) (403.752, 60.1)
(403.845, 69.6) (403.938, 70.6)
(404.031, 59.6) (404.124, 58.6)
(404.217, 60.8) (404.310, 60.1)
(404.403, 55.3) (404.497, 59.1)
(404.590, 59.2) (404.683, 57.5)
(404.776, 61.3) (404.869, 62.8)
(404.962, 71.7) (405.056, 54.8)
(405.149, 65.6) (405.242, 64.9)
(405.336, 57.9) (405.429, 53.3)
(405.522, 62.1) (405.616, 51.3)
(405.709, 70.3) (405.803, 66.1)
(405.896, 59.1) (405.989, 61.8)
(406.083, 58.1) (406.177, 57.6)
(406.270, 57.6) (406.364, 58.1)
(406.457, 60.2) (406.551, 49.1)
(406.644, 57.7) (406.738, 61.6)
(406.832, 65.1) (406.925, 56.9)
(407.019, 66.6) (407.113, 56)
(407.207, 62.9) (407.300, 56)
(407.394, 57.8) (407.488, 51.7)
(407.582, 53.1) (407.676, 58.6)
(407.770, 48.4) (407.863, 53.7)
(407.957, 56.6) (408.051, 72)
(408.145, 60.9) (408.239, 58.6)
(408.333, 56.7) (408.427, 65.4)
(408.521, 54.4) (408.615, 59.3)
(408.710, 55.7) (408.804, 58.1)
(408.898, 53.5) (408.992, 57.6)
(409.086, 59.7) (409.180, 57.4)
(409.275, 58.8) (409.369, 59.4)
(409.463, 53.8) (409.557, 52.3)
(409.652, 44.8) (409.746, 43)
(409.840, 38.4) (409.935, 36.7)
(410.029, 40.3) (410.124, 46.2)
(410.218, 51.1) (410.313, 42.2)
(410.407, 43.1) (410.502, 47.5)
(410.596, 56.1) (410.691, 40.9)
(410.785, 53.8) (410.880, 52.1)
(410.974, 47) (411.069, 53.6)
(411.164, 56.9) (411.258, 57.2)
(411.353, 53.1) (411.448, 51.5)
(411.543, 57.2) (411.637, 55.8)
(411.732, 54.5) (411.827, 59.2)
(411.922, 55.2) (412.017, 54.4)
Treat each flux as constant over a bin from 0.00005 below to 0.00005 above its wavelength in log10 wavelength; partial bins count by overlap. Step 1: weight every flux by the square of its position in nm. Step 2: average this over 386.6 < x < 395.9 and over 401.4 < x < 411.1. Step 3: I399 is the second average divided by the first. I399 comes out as 1.3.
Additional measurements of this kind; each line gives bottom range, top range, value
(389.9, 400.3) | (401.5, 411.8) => 1.25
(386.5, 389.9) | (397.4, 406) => 1.43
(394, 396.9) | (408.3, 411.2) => 1.19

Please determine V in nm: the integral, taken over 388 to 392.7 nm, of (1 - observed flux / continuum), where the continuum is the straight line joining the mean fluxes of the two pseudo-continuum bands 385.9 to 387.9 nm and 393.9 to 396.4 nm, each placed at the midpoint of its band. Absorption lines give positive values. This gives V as 0.46 nm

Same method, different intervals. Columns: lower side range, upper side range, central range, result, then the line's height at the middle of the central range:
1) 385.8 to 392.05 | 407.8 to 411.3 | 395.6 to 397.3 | 0.43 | 49.9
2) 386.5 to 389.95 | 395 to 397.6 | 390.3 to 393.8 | -0.38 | 42.5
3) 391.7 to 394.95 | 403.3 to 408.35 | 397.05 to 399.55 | 0.05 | 51.7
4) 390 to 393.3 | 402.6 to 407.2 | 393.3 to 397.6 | 0.78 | 52.6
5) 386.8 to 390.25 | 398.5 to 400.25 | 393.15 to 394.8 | 0.24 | 51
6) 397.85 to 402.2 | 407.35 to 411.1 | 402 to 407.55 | -0.41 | 55.7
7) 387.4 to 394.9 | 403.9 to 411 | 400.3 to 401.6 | -0.23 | 52.1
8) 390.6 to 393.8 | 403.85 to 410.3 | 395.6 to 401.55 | 0.12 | 51.5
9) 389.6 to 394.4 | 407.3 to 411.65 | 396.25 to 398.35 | 0.49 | 49.5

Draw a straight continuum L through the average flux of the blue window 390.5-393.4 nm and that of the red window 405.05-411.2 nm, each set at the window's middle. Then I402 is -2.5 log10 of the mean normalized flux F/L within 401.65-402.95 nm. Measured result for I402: -0.138 mag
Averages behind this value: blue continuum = 48.6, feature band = 60.1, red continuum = 55.4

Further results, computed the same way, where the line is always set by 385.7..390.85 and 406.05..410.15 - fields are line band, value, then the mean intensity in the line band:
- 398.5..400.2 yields -0.13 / 58.5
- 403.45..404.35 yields -0.15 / 61.7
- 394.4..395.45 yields -0.01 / 50.8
